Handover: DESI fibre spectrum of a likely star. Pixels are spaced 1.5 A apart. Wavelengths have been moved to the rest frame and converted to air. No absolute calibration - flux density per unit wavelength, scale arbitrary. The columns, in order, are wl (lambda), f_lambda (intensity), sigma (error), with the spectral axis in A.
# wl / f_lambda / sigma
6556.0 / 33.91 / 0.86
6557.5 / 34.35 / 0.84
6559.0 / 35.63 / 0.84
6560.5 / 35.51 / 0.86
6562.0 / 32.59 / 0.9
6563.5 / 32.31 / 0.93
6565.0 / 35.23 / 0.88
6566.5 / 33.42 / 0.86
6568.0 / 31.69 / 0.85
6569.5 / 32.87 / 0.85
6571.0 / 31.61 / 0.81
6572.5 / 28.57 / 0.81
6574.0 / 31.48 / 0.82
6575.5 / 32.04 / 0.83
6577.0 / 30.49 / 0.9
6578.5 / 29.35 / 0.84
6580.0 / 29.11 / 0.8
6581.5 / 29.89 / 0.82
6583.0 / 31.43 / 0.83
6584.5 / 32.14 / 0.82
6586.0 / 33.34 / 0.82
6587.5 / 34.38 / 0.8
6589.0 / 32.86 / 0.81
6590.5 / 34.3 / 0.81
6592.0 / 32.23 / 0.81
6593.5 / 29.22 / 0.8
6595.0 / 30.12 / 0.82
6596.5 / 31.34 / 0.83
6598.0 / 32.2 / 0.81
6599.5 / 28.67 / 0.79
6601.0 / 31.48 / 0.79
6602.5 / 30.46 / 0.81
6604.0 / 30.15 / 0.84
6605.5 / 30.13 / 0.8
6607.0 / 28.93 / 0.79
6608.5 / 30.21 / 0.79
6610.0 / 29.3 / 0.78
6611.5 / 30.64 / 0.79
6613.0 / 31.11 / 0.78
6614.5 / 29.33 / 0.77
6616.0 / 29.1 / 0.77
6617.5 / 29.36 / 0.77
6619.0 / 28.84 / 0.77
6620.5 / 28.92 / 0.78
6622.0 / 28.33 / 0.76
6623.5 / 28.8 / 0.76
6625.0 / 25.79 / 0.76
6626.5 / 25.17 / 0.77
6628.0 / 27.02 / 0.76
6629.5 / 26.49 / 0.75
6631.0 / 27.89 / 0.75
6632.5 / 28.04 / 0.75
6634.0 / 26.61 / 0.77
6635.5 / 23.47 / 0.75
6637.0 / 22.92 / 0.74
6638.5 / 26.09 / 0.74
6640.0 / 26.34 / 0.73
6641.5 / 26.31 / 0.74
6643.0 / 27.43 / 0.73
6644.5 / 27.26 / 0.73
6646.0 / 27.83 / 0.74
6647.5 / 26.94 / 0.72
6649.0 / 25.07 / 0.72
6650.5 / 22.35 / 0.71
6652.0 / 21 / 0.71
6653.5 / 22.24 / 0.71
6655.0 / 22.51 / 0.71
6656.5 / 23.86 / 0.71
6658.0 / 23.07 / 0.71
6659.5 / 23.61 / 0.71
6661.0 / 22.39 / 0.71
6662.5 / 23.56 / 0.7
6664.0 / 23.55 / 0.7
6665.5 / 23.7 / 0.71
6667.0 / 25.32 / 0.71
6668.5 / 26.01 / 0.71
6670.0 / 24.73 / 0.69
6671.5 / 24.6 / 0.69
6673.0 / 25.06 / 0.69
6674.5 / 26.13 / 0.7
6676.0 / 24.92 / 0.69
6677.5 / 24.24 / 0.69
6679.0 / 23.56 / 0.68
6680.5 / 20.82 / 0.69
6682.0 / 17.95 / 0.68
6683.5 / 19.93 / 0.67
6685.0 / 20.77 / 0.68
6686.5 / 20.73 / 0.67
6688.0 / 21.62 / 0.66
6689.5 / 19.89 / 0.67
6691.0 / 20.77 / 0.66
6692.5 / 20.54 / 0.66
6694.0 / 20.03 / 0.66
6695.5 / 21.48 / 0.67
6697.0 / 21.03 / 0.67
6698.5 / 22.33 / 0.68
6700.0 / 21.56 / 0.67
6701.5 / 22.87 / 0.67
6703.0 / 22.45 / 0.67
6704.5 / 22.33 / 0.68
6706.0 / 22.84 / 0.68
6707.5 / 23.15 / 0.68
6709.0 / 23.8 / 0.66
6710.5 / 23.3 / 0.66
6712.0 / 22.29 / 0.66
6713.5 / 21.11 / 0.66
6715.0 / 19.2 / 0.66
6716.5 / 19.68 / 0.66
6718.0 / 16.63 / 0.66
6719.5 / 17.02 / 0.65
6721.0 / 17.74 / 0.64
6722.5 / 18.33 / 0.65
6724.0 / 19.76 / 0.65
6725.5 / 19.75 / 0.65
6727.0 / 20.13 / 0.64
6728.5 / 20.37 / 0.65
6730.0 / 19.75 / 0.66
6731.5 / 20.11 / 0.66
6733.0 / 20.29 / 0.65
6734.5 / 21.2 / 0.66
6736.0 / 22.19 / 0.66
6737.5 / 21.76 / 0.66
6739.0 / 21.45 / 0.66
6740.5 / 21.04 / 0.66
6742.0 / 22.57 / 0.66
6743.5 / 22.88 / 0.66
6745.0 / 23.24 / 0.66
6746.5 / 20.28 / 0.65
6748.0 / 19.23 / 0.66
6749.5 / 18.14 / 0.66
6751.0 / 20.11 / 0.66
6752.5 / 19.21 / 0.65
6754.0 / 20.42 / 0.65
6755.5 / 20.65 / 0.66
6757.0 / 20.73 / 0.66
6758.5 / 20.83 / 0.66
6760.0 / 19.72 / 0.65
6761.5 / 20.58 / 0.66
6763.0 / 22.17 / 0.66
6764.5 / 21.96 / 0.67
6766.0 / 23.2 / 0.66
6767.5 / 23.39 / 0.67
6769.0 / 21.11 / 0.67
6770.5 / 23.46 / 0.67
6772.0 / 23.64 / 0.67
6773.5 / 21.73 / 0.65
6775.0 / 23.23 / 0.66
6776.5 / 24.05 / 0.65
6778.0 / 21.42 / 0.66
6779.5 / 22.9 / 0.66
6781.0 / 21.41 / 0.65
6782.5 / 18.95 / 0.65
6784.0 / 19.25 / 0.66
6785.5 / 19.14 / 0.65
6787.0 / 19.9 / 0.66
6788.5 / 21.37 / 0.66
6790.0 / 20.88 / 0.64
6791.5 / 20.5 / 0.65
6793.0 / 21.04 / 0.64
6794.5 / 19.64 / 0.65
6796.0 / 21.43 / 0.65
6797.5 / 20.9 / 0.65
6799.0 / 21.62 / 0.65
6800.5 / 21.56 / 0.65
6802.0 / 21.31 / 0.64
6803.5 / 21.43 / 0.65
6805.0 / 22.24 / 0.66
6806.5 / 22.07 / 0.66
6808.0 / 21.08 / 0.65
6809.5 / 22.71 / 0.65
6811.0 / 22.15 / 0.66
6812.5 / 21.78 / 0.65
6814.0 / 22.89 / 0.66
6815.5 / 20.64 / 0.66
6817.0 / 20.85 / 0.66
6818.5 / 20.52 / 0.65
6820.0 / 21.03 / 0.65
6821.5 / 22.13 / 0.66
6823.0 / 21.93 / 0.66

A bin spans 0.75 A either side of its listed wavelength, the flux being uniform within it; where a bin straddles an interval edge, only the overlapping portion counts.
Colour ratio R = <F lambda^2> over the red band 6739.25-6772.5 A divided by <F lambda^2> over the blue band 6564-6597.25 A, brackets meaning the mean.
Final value 0.71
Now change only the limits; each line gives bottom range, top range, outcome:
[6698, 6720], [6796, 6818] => 1.04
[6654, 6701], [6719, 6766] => 0.93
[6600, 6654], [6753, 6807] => 0.82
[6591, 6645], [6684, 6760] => 0.75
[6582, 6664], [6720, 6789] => 0.78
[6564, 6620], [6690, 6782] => 0.71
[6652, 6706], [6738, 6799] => 0.97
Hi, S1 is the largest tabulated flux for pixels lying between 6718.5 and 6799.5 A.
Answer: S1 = 24.05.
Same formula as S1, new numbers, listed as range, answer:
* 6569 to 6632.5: 34.38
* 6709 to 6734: 23.8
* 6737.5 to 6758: 23.24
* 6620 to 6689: 28.92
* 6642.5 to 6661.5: 27.83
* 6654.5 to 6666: 23.86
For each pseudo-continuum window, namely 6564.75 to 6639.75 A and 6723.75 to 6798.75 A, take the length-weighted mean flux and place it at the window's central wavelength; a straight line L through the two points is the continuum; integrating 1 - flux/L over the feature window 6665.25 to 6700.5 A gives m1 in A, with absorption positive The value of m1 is 4.2 A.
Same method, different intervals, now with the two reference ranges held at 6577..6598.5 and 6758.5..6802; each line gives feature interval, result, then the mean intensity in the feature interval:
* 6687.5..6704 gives 2.9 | 21.3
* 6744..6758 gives 1.6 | 20.3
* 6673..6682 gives 1.1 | 23.5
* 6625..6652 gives 2.7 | 25.9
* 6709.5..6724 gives 3.0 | 19.6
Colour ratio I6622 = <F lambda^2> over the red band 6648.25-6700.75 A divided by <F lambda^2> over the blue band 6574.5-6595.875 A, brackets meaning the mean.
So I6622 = 0.74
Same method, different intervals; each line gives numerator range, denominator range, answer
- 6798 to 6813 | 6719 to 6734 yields 1.15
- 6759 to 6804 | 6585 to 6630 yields 0.75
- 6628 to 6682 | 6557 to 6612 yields 0.80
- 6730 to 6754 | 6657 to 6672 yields 0.89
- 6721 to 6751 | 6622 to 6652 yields 0.81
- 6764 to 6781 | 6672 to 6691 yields 1.05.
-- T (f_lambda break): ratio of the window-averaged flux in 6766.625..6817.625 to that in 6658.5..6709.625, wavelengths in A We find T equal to 0.95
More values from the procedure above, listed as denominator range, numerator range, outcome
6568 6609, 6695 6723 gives 0.68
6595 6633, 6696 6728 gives 0.71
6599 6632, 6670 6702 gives 0.76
